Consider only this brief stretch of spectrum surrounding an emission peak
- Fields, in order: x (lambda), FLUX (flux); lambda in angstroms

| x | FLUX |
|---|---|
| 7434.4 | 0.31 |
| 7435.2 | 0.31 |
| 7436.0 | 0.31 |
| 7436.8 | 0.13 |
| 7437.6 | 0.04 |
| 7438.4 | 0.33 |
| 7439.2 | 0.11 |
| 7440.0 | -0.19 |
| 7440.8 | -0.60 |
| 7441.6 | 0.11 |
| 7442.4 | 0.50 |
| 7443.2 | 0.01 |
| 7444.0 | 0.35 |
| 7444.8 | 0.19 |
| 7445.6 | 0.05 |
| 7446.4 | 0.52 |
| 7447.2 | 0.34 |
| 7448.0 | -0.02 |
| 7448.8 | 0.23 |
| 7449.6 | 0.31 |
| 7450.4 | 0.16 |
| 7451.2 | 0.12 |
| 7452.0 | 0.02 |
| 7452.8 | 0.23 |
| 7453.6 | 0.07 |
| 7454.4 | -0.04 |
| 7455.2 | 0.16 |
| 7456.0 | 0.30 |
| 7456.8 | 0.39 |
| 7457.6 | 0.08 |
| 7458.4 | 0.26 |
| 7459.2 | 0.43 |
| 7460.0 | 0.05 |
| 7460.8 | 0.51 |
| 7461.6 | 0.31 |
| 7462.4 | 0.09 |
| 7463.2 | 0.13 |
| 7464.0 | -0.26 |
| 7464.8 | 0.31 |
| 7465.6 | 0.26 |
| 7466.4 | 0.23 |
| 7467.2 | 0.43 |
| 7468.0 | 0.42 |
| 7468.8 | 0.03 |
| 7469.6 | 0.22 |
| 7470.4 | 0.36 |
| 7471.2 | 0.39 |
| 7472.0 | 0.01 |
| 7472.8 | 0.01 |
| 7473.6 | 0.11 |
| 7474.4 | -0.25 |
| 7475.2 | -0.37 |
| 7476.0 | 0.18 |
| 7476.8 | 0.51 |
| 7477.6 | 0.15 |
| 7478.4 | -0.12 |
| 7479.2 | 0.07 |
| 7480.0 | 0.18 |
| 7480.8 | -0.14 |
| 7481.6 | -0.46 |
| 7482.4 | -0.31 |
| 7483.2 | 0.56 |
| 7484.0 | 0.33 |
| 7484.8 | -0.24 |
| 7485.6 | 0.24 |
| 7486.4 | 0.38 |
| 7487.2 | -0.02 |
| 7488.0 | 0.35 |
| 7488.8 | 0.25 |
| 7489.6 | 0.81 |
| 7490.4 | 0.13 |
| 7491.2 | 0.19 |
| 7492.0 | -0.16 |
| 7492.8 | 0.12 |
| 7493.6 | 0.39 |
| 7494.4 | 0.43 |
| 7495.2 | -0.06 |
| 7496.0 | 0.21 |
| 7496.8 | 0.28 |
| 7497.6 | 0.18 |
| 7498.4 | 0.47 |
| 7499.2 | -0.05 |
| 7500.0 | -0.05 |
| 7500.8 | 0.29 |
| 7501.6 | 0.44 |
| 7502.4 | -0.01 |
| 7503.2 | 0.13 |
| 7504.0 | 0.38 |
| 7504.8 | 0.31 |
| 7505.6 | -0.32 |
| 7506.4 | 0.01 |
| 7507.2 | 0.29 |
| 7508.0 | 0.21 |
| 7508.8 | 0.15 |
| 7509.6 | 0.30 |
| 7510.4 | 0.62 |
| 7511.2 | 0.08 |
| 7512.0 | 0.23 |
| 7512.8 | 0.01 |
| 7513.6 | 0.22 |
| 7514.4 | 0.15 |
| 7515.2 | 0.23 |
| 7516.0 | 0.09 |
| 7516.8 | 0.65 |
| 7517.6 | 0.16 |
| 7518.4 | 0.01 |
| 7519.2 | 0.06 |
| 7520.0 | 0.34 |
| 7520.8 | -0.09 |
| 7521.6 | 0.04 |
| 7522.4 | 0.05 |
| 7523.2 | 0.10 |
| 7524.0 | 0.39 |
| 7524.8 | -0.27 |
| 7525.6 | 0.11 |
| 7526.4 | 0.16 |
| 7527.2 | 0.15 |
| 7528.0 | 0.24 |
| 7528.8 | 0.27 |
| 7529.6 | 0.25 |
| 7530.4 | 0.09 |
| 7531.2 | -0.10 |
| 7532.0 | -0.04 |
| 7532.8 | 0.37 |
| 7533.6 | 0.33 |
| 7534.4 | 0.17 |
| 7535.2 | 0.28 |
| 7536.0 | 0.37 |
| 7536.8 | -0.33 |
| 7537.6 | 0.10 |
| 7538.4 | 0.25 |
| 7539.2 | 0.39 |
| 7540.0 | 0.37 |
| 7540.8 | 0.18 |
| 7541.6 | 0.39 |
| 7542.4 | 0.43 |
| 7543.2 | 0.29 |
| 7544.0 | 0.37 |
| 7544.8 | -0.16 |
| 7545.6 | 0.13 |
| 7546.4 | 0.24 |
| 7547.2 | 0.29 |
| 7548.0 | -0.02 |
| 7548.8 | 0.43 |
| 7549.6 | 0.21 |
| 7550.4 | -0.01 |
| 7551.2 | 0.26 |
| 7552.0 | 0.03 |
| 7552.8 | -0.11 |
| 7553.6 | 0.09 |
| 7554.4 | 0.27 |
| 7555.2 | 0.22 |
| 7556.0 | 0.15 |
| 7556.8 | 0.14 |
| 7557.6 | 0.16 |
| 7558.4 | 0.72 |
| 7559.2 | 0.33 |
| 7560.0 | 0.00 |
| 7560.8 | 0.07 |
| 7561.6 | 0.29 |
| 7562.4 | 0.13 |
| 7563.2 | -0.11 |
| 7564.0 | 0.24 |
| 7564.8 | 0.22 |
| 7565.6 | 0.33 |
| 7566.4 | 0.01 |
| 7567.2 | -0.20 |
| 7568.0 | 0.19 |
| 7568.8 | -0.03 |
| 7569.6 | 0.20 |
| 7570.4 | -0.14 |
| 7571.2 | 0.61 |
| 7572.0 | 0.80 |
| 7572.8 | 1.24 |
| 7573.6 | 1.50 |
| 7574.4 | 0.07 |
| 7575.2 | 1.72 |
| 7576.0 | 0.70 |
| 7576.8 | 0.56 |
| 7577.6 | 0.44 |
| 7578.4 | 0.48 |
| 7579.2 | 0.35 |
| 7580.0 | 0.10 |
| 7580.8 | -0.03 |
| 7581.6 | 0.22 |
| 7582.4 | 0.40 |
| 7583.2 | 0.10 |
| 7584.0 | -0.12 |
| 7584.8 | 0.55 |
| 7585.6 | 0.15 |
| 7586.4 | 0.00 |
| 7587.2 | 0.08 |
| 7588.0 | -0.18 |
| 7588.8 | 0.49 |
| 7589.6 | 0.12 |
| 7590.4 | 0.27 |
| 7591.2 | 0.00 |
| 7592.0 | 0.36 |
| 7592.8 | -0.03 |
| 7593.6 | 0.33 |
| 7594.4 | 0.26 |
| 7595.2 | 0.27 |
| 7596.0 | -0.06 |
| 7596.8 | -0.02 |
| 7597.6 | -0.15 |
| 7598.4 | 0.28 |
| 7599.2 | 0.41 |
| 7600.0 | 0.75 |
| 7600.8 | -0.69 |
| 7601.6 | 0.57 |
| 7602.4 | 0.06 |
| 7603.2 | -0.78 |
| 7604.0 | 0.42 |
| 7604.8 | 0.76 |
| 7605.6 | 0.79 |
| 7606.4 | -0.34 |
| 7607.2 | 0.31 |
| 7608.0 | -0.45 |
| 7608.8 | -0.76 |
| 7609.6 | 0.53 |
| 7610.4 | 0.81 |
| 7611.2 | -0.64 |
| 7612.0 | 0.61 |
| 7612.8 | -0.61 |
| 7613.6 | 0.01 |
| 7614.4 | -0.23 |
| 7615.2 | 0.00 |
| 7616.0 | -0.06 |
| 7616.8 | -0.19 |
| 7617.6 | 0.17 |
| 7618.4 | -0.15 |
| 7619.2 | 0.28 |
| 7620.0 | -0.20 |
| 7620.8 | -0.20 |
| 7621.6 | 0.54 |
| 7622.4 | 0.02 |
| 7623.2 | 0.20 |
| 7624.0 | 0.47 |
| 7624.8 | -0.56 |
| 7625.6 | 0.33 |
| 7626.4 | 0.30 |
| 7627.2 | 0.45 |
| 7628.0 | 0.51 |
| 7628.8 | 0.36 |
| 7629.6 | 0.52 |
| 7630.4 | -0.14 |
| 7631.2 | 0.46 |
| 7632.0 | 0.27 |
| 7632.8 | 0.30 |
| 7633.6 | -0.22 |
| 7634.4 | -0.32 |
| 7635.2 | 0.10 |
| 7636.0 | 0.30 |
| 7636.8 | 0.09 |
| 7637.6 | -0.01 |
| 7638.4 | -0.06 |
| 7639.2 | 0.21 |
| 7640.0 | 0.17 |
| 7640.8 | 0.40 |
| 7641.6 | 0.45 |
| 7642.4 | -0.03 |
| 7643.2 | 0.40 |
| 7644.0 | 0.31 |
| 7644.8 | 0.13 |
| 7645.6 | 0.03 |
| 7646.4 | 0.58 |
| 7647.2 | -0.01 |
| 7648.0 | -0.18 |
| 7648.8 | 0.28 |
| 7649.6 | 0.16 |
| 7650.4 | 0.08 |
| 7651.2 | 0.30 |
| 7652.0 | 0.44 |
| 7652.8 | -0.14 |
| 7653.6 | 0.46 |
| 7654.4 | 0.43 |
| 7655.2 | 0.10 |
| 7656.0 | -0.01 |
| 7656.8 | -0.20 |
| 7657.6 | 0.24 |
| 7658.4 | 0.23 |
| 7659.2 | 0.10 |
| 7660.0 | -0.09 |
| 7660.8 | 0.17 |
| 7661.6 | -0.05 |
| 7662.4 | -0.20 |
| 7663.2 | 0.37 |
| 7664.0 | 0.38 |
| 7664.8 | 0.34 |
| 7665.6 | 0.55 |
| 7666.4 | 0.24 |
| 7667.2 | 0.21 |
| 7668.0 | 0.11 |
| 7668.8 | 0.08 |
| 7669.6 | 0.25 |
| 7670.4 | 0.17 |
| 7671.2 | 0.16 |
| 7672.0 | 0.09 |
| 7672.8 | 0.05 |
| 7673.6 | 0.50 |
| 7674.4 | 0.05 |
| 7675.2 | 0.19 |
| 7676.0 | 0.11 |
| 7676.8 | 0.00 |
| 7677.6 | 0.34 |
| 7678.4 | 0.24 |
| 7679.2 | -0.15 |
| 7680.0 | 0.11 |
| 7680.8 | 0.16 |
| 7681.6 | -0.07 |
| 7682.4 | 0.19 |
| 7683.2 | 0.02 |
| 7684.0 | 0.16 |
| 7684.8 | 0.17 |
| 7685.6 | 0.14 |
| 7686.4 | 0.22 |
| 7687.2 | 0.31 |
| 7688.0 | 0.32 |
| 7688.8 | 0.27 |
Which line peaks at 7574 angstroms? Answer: Hbeta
